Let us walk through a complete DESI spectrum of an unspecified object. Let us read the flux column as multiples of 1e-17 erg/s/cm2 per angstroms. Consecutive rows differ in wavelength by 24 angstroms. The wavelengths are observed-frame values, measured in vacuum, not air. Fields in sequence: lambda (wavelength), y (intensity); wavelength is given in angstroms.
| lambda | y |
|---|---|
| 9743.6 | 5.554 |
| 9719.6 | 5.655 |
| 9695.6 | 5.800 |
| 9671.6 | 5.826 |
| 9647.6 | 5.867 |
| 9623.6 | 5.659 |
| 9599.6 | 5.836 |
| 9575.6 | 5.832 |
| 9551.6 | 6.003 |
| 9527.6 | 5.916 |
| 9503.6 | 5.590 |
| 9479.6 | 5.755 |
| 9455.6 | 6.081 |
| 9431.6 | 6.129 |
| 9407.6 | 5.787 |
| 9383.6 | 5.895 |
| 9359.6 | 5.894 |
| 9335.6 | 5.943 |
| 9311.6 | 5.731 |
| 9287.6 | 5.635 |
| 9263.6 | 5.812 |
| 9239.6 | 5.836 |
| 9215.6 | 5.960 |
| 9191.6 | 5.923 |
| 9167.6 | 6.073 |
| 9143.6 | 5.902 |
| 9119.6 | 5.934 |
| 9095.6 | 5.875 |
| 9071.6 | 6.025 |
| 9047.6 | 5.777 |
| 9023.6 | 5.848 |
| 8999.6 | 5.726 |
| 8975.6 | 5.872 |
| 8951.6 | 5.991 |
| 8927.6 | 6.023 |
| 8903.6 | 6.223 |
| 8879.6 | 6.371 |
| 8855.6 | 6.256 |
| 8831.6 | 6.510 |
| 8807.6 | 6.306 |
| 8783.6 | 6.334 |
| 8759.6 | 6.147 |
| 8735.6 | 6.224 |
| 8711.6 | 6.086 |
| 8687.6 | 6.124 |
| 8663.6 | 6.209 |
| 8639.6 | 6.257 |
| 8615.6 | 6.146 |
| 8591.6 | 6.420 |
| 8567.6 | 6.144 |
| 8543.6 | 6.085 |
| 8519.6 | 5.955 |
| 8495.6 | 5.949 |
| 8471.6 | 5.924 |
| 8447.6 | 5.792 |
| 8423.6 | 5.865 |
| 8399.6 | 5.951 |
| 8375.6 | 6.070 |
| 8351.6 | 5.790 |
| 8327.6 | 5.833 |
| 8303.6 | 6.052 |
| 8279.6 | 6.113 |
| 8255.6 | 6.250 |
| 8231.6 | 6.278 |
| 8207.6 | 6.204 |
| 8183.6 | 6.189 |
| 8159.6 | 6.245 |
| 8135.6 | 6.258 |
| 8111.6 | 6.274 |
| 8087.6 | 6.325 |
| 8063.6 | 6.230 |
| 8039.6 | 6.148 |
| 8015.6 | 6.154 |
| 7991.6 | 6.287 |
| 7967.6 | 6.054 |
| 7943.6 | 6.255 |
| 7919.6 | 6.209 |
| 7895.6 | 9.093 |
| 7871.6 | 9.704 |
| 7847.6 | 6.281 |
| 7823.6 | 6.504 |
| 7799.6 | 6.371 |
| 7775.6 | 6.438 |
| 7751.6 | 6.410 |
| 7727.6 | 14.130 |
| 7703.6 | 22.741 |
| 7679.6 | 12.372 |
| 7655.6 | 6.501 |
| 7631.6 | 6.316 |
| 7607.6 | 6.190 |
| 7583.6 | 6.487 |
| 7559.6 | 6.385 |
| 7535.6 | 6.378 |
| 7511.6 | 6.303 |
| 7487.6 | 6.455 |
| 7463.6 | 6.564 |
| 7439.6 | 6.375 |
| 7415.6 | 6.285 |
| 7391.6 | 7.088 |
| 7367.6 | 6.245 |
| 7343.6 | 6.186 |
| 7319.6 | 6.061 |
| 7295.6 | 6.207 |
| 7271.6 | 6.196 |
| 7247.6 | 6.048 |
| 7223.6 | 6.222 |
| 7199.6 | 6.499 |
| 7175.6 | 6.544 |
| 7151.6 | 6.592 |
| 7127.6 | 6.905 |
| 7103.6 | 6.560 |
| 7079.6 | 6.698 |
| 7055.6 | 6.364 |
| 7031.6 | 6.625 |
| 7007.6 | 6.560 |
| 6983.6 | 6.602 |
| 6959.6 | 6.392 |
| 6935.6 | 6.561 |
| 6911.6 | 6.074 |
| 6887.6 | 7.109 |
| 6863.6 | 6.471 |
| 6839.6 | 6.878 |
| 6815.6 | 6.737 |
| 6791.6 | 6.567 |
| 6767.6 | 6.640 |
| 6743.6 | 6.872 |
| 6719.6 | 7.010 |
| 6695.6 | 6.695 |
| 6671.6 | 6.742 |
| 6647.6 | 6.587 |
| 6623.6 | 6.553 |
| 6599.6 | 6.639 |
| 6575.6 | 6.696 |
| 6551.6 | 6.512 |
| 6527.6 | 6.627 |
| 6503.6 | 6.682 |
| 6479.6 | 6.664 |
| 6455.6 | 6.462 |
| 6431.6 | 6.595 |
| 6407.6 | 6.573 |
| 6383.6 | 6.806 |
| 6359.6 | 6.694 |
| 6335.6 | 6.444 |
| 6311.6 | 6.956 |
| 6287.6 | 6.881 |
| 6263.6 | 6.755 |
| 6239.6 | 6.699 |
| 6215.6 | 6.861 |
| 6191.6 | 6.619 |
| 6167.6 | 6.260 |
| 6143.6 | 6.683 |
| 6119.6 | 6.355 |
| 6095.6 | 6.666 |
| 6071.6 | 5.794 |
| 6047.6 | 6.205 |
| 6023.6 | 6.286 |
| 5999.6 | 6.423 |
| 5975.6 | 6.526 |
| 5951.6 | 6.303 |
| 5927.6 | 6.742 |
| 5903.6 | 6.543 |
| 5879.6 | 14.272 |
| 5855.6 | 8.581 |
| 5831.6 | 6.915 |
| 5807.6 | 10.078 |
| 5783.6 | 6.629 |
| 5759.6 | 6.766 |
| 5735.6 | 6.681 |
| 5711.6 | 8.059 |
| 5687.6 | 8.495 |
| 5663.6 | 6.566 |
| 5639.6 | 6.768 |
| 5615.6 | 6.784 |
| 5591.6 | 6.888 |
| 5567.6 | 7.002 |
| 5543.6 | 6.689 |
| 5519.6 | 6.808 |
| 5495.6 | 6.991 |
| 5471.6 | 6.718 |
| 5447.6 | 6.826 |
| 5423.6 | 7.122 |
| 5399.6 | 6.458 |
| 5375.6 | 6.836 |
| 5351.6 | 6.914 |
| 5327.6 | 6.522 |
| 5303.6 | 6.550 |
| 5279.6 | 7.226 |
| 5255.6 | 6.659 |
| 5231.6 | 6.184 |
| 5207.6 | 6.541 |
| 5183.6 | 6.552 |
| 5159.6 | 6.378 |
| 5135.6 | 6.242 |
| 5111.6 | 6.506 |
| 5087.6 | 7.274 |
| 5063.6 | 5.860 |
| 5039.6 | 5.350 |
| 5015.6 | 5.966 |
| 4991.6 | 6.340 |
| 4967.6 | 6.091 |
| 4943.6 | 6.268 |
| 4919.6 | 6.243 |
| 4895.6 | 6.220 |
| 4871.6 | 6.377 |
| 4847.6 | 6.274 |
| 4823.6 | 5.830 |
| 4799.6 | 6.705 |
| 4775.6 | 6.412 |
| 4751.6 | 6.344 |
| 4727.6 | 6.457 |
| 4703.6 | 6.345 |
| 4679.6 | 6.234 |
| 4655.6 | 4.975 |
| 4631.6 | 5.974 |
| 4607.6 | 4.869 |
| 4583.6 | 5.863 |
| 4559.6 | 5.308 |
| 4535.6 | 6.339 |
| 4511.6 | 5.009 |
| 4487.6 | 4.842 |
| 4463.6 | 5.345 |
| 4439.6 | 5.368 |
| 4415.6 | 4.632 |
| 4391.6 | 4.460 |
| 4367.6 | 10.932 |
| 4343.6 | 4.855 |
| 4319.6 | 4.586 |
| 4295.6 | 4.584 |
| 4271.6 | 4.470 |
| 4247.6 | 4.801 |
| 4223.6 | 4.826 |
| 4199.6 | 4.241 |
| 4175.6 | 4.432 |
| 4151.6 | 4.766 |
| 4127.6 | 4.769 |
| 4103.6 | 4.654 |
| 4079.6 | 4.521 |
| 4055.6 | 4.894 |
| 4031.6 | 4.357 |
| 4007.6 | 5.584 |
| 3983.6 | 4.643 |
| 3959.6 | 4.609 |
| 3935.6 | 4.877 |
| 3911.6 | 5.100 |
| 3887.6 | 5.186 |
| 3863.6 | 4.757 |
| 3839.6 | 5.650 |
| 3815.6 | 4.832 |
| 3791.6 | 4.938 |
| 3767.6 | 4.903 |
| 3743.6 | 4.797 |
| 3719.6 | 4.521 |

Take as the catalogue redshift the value 0.17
